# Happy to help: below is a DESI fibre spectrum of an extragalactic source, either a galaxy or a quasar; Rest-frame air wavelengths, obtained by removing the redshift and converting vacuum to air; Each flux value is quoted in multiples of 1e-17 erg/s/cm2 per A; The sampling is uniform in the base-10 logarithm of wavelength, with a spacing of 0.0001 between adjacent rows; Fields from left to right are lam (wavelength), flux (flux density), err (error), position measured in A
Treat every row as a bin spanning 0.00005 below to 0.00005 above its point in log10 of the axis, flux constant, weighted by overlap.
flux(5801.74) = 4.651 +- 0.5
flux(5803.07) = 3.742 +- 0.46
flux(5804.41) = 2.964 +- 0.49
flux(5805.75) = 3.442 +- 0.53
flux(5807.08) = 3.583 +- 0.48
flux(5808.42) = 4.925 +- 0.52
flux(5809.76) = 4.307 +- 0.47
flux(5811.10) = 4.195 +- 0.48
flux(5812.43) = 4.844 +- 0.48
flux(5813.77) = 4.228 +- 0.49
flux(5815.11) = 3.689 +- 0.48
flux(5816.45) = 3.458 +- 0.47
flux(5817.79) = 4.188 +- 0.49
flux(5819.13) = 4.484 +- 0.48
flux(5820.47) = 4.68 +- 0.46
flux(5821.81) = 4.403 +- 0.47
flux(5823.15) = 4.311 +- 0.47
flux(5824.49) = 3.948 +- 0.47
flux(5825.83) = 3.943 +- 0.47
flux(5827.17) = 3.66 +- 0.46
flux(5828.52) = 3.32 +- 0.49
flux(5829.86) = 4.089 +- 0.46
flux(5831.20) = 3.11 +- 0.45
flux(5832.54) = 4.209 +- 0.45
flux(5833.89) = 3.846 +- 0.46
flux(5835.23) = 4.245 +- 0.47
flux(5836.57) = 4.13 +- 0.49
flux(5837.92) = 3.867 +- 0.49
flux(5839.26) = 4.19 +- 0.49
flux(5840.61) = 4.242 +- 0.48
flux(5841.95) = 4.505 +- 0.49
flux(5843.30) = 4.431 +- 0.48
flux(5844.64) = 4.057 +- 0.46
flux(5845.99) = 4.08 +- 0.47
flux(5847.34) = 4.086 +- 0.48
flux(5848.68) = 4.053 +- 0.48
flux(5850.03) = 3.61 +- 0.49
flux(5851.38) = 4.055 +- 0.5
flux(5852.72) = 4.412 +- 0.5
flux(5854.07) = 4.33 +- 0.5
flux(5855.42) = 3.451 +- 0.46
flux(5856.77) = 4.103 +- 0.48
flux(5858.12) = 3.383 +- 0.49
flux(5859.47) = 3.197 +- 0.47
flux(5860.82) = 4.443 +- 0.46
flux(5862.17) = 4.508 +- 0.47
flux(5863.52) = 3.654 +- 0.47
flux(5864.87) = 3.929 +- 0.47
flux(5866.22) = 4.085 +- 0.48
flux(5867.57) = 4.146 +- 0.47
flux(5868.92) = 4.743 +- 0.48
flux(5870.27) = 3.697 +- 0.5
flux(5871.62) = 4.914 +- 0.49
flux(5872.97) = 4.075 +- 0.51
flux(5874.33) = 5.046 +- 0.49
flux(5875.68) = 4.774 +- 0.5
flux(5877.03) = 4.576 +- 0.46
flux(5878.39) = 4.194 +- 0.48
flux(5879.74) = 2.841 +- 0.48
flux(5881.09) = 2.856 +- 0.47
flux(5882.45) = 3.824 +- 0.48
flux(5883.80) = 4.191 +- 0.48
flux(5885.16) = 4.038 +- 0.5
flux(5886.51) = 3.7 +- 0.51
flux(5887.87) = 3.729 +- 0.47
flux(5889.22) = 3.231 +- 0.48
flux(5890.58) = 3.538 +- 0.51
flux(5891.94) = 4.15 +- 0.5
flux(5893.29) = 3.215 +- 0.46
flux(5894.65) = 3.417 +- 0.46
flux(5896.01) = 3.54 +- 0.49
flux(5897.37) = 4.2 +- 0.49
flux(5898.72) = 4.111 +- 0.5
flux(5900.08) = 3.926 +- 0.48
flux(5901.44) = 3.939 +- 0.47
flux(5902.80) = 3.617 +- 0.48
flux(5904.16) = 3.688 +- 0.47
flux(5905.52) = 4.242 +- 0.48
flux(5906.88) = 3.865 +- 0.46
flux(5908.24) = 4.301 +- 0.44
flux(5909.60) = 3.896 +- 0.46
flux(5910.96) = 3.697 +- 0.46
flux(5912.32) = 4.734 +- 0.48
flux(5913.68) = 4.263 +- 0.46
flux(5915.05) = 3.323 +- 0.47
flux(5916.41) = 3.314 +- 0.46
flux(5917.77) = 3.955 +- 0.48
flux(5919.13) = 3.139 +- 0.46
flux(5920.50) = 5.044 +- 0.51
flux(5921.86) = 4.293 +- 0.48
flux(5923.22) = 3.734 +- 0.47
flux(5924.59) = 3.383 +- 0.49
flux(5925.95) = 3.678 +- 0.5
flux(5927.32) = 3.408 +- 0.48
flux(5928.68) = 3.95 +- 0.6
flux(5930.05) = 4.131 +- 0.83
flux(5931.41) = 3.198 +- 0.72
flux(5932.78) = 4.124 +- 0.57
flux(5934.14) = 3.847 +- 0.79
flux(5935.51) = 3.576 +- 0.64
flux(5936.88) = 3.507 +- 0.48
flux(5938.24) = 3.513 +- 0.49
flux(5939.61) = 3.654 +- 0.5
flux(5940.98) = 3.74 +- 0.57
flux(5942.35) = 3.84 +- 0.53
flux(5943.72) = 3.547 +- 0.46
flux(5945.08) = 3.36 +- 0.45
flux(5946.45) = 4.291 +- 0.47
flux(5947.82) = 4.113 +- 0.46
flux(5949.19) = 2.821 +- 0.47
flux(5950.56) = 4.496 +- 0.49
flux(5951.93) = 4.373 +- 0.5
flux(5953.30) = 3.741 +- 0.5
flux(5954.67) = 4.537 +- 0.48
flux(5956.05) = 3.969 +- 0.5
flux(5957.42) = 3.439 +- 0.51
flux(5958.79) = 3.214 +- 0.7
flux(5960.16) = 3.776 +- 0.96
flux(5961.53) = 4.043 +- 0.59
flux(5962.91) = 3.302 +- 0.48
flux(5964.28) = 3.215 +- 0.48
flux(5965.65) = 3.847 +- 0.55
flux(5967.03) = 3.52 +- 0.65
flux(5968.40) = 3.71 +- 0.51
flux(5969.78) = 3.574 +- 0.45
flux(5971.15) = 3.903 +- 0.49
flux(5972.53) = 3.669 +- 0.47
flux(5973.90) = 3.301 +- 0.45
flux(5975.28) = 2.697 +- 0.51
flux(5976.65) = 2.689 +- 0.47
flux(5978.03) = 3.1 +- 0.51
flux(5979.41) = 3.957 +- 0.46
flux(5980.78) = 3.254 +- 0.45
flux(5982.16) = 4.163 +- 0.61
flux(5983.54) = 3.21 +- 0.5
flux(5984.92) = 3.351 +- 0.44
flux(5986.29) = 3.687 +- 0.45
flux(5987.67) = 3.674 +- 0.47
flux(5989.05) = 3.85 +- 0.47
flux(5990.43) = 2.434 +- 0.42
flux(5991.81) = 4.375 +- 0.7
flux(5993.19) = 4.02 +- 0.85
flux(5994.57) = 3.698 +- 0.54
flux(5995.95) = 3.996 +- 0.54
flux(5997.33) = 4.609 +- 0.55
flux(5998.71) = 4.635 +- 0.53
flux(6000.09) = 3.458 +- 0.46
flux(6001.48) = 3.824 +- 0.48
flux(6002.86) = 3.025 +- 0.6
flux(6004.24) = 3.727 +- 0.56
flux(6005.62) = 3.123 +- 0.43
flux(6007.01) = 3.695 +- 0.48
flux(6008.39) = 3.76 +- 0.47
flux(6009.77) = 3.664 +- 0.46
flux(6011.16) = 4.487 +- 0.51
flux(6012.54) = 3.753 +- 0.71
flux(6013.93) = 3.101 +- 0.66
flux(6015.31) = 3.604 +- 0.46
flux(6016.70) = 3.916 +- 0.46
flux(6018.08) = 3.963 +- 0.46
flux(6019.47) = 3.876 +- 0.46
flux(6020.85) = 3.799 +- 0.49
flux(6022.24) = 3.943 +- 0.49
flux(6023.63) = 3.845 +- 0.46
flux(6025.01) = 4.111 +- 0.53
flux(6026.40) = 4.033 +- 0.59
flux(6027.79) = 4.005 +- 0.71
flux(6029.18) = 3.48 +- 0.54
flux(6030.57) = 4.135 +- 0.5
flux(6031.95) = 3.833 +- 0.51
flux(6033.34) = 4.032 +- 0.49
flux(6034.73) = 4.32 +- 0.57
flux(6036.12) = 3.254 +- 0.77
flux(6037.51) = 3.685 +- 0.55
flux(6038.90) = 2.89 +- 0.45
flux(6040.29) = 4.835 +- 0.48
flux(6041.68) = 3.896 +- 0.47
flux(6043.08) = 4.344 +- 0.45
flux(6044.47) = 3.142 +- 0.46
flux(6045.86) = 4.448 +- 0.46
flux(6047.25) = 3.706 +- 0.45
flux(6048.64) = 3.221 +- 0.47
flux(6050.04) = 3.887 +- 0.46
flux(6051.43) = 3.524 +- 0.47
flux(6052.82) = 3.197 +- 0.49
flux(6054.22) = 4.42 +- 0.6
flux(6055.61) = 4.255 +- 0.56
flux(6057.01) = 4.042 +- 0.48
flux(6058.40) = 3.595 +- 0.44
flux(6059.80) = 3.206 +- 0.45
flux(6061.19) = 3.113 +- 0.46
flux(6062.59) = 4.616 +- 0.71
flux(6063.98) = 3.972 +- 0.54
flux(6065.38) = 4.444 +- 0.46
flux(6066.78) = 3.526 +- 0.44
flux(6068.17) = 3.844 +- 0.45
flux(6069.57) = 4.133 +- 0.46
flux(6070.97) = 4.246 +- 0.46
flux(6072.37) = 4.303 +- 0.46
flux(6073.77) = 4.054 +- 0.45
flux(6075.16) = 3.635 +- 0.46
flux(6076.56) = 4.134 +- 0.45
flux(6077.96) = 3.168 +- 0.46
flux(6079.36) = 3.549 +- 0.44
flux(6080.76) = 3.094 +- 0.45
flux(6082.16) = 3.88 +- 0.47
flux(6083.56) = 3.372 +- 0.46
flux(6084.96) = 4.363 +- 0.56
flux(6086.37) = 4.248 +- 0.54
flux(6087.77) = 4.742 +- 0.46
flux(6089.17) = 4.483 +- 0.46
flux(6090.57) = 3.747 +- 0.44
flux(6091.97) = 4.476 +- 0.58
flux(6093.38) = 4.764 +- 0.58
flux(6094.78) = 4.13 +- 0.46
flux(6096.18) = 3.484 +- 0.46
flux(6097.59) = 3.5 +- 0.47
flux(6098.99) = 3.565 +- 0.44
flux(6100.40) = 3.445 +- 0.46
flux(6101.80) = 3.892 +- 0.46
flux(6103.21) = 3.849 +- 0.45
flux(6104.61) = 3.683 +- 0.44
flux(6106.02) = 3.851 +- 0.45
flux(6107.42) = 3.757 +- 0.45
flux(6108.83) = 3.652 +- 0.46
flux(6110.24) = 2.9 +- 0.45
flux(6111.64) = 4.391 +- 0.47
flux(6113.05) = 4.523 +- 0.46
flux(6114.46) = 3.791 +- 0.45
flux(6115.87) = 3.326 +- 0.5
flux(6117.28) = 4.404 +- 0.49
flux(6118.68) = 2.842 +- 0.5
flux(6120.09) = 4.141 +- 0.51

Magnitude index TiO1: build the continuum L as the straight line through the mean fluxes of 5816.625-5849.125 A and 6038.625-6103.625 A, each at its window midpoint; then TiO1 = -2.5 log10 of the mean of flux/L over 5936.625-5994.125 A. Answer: 0.10 mag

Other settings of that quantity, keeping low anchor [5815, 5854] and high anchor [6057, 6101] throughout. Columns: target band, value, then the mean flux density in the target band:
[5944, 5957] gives 0.01 mag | 3.94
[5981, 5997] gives 0.08 mag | 3.69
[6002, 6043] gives 0.04 mag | 3.79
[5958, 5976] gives 0.13 mag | 3.52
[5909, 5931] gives 0.04 mag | 3.86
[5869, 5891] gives 0.01 mag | 3.98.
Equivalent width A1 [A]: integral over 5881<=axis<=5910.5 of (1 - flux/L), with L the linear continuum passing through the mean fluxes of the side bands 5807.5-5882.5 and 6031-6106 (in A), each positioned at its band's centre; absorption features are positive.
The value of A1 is 1.7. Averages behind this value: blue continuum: 4.08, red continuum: 3.87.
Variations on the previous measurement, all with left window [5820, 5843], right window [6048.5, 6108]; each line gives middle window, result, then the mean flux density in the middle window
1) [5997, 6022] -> 1.0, 3.77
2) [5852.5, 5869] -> 0.1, 3.99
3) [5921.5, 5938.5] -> 1.1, 3.71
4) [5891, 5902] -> 0.5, 3.8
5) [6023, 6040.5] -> 0.2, 3.86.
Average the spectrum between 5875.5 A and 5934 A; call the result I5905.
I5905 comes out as 3.83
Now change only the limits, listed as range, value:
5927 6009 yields 3.67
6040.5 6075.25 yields 3.89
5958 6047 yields 3.71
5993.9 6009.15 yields 3.78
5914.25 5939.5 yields 3.73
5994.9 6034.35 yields 3.84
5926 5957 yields 3.8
